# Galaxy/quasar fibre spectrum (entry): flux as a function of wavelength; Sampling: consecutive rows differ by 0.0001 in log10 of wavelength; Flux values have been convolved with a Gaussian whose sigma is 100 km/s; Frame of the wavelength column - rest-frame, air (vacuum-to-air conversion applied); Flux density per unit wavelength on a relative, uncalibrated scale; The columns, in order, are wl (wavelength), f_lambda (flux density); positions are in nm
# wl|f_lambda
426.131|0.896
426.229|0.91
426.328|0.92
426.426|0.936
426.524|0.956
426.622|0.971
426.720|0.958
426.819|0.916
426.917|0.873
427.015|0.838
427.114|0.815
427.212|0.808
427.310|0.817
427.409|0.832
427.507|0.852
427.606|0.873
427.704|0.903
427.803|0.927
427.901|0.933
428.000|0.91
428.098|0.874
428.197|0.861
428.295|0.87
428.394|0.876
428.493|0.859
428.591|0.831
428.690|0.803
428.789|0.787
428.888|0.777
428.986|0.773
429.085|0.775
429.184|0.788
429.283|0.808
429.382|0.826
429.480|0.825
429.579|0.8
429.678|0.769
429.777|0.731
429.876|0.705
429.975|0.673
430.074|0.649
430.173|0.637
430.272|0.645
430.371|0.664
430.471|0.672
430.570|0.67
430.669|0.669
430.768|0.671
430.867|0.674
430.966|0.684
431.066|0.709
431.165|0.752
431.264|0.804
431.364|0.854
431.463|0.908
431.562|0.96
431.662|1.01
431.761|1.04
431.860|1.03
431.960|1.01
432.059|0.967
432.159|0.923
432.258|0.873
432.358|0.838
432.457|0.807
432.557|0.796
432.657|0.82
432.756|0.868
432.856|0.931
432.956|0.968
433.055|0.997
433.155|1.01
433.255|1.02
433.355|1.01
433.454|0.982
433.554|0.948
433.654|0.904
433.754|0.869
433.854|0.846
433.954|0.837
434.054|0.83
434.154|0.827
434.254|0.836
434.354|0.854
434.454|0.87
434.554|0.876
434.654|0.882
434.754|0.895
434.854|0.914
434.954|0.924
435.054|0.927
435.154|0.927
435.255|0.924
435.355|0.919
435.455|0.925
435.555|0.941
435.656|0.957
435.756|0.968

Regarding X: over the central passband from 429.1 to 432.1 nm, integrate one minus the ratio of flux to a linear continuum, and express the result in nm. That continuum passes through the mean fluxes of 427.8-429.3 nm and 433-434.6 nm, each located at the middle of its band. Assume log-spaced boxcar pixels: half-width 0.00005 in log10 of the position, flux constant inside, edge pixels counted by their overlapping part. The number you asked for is 0.28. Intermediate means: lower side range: 0.839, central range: 0.786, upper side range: 0.907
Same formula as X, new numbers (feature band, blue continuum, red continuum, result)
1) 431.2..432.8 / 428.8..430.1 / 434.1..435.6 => -0.15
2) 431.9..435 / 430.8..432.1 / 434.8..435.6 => 0.00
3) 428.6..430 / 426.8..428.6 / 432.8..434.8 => 0.16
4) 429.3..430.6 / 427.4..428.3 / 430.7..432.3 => 0.24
